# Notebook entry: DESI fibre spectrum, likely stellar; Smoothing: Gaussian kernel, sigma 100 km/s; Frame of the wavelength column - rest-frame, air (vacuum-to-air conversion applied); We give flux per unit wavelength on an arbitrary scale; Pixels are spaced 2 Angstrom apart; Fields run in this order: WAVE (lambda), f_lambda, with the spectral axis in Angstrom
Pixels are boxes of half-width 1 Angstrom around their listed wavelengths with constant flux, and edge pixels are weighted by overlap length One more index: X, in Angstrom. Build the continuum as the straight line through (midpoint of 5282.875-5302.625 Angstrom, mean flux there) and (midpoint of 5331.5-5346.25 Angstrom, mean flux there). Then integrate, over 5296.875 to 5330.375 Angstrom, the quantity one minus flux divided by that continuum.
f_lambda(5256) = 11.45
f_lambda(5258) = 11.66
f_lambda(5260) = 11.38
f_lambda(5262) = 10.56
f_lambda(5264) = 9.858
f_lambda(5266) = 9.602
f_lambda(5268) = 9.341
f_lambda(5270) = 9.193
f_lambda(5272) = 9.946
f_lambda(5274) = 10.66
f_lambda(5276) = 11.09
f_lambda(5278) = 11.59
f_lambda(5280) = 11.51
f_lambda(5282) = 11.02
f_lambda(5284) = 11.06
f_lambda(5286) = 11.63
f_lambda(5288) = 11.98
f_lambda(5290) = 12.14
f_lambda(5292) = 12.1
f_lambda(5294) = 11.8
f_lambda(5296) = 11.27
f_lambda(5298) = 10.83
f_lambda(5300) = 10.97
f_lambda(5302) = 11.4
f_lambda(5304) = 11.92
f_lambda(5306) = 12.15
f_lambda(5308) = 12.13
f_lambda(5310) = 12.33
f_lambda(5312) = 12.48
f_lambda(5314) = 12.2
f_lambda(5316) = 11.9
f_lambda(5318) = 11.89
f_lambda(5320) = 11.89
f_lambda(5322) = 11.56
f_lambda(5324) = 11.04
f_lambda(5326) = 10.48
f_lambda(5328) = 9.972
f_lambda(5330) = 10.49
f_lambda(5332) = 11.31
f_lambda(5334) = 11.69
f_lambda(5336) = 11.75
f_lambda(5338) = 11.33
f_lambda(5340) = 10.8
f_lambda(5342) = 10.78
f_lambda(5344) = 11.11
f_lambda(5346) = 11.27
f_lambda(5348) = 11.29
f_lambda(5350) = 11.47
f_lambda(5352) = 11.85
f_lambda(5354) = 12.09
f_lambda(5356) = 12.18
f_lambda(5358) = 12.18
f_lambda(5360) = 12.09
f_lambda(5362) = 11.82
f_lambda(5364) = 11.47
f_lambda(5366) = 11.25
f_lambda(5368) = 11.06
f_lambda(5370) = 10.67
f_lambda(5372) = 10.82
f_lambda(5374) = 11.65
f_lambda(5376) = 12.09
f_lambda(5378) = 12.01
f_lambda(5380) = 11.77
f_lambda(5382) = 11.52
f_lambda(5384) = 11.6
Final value -0.4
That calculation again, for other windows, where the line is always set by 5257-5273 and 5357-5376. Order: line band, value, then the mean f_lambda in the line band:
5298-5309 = -0.98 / 11.6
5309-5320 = -1.34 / 12.1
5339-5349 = 0.13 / 11.1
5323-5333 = 0.30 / 10.7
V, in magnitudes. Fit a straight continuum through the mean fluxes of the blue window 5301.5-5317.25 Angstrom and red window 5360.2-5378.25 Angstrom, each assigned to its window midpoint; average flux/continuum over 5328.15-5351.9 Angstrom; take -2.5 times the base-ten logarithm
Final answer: 0.05 mag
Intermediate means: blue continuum 12.1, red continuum 11.4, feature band 11.2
